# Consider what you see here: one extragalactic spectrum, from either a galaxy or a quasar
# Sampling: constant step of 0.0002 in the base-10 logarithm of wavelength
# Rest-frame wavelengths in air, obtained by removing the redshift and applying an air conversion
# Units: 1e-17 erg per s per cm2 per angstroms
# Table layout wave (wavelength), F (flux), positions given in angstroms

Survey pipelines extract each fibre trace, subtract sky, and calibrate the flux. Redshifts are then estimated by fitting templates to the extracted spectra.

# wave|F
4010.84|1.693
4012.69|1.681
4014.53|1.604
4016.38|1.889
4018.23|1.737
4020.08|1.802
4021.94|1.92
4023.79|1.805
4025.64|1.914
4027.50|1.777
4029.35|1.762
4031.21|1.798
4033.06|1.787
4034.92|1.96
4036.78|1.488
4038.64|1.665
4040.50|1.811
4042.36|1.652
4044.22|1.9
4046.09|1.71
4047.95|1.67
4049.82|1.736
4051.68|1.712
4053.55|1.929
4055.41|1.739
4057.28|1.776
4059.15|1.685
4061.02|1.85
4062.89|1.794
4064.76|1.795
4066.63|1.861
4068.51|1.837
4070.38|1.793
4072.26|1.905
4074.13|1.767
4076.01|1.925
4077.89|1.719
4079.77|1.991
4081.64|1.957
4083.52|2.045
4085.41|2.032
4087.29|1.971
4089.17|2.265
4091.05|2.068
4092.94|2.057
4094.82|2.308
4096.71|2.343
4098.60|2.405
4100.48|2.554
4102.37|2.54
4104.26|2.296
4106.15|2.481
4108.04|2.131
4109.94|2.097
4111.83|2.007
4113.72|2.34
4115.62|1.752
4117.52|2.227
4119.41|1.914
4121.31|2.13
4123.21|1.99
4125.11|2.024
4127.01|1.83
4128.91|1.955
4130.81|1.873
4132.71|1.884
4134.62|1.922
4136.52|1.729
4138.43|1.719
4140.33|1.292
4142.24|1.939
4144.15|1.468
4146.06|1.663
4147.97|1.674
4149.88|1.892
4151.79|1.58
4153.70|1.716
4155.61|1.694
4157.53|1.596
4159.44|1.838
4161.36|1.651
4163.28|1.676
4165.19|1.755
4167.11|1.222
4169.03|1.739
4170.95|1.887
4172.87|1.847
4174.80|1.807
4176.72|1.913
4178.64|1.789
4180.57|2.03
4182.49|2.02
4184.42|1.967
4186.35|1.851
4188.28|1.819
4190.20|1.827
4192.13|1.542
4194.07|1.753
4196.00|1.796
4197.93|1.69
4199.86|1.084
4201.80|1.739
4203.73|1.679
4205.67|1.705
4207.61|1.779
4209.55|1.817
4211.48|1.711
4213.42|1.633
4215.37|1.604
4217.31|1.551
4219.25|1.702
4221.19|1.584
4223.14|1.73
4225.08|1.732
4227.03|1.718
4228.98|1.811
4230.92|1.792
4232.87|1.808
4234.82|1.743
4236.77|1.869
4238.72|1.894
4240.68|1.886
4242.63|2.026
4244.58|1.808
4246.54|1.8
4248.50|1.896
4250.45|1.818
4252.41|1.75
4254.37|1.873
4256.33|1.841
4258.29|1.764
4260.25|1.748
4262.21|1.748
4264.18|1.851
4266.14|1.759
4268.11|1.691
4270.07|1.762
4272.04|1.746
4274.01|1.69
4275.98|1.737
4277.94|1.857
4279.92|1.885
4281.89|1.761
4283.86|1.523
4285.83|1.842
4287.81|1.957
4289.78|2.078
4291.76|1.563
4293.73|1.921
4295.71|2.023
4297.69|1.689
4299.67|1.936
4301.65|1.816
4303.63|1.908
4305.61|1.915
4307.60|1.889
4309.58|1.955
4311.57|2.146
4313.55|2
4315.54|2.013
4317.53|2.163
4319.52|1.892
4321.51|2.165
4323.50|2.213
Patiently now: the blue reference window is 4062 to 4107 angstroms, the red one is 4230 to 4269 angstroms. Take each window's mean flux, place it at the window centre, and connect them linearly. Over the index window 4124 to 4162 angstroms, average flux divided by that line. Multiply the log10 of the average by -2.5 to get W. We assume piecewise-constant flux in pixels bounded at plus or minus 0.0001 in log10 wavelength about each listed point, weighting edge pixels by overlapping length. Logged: 0.14 mag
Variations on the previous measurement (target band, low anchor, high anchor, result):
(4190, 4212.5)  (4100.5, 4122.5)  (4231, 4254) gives 0.17 mag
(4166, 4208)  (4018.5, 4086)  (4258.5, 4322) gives 0.05 mag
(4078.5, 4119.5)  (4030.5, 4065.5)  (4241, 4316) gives -0.22 mag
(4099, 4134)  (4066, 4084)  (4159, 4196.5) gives -0.15 mag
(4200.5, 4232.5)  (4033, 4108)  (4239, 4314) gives 0.10 mag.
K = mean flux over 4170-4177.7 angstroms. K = 1.86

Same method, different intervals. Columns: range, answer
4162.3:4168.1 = 1.55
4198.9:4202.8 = 1.41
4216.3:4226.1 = 1.66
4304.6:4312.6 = 1.98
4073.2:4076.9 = 1.84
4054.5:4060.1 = 1.73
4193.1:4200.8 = 1.58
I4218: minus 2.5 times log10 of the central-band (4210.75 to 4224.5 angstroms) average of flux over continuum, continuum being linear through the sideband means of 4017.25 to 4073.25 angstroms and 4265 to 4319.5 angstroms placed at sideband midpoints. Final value 0.12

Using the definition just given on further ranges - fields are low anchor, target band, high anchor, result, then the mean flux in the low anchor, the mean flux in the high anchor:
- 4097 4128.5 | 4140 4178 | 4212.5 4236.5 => 0.16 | 2.17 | 1.71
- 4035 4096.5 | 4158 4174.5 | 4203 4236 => 0.04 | 1.86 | 1.71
